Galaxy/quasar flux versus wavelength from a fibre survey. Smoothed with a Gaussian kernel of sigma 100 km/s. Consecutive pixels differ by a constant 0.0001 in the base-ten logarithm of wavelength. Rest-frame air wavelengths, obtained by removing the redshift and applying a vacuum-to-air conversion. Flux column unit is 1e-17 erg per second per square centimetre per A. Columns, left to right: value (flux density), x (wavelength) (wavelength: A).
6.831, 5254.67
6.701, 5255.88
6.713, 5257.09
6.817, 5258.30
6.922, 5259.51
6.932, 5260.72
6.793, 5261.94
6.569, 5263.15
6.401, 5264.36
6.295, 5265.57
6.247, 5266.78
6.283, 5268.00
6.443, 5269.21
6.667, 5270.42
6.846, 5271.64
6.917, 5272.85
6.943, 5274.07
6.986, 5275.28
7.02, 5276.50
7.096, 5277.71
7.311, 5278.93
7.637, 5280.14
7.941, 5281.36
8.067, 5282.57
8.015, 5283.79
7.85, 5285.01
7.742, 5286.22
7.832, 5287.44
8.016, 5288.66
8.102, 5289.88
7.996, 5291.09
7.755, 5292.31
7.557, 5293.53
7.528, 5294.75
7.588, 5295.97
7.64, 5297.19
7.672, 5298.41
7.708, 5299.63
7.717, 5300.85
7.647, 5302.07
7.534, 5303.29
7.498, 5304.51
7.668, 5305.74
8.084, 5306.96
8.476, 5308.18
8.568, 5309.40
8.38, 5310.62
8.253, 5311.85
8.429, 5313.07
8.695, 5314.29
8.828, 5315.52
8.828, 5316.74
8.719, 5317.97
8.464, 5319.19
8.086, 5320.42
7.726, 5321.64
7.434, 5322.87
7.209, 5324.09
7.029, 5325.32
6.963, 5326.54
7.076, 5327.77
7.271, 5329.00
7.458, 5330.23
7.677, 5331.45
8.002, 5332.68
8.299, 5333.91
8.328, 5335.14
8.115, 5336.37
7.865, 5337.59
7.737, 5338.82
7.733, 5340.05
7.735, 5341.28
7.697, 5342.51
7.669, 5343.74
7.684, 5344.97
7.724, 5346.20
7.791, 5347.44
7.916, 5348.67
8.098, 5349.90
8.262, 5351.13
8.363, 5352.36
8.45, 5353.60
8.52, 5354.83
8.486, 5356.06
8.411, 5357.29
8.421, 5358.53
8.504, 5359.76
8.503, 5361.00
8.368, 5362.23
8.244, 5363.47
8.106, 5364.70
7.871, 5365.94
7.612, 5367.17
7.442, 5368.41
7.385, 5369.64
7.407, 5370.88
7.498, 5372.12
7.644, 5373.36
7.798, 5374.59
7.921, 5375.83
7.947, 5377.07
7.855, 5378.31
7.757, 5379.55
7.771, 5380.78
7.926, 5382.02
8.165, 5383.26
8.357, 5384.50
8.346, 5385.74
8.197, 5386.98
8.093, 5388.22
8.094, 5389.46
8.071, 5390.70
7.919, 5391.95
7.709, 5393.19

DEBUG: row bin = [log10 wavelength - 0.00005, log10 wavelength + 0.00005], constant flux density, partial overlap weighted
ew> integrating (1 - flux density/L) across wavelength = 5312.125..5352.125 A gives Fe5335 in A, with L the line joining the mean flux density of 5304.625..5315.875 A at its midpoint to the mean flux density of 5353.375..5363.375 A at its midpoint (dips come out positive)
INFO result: 2.3 A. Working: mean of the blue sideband 8.32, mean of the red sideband 8.45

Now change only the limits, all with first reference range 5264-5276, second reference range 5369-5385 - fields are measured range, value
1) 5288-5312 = -3.2 A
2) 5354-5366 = -1.2 A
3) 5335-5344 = -0.6 A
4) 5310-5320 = -2.0 A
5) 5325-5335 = -0.3 A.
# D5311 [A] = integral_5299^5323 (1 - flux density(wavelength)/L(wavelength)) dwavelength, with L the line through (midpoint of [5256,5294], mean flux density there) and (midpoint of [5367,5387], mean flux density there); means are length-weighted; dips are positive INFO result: -2.4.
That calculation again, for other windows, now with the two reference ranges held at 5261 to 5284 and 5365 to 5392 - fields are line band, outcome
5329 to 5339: -0.56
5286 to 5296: -0.97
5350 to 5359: -0.87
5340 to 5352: -0.41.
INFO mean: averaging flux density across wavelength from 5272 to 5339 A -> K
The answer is 7.8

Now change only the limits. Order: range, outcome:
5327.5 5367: 8.02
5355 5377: 7.99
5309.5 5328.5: 8.02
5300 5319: 8.22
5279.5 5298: 7.82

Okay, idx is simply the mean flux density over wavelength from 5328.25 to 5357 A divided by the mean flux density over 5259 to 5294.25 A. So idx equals 1.10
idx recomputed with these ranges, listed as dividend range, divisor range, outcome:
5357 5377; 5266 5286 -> 1.11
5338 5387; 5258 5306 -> 1.09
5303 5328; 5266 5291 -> 1.10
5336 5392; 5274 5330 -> 1.02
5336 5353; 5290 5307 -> 1.03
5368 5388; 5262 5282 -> 1.15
